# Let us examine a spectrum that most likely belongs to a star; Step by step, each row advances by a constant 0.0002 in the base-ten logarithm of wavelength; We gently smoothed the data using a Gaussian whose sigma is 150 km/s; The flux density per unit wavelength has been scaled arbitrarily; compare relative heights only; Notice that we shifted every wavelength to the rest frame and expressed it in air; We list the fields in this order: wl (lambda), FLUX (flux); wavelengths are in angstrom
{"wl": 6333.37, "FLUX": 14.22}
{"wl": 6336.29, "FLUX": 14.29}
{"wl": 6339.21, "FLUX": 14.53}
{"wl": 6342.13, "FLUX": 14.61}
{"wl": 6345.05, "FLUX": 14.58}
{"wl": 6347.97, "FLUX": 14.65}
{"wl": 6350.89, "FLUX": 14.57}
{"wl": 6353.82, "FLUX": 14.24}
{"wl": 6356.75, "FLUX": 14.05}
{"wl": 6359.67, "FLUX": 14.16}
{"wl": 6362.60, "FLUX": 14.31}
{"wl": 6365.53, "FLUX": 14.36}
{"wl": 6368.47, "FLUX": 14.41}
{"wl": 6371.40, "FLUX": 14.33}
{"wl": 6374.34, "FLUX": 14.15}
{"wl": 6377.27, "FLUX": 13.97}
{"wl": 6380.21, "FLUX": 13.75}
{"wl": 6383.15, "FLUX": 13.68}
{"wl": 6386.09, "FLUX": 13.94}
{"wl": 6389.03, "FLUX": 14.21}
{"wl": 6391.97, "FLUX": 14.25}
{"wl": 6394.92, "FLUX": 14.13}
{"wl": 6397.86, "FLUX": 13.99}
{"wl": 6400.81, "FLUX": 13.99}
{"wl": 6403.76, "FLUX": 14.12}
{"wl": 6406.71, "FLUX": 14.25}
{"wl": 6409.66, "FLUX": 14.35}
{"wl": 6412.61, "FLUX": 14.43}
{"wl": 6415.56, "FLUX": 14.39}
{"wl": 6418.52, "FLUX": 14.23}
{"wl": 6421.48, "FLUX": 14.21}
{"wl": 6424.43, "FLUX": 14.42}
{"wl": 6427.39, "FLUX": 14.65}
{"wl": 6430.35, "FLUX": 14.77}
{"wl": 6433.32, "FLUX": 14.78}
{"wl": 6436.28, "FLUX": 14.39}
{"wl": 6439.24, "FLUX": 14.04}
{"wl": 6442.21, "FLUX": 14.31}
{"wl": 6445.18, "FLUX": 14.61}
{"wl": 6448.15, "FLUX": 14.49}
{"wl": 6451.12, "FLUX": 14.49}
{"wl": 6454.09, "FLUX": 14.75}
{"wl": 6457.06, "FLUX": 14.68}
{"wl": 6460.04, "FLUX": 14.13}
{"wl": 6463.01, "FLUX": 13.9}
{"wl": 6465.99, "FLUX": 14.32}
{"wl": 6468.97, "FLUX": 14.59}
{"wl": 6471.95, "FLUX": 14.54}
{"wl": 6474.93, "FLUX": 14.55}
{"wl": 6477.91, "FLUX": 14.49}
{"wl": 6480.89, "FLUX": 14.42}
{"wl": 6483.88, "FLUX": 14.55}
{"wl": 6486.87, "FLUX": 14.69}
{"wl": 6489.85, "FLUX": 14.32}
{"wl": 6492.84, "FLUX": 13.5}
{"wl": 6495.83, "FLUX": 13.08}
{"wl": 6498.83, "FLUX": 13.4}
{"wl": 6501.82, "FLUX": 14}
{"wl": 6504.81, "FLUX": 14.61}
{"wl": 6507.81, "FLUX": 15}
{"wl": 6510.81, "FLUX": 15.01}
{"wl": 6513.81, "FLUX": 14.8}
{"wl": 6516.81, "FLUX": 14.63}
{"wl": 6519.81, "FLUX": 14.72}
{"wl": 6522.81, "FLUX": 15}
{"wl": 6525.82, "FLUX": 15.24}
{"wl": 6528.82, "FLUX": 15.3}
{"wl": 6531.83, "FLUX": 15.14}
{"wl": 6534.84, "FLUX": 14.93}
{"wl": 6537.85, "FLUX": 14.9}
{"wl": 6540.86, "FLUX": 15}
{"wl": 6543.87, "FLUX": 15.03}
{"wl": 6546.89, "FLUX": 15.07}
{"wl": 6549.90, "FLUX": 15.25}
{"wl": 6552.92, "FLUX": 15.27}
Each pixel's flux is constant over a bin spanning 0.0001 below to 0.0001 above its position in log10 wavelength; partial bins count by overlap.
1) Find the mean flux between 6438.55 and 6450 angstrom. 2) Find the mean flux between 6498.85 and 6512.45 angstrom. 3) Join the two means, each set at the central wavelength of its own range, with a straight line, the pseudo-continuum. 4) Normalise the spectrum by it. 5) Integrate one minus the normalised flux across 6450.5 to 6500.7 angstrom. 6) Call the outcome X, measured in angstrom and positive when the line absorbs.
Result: 0.7 angstrom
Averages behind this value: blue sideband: 14.4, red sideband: 14.5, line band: 14.3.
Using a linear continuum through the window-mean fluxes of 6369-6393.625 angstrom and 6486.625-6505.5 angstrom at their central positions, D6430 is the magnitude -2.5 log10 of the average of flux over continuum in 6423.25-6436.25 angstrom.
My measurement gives -0.05 mag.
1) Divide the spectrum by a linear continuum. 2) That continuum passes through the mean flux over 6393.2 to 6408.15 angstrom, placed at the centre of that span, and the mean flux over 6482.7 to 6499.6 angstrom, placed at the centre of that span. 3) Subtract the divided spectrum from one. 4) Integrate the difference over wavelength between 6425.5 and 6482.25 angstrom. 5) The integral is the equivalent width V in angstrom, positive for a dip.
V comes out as -1.9 angstrom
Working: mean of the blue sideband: 14.1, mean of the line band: 14.5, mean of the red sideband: 13.9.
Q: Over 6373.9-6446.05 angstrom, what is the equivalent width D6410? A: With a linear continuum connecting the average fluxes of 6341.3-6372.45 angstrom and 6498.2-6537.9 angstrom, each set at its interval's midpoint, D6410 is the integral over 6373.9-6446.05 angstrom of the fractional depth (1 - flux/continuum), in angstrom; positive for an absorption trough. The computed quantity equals 1.39 angstrom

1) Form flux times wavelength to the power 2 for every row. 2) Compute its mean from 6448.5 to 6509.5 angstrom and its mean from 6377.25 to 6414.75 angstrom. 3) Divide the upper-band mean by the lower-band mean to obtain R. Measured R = 1.04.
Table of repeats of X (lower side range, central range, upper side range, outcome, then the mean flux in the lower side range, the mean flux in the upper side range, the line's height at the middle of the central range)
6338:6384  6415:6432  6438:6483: -0.1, 14.3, 14.4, 14.4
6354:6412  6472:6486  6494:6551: 0.0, 14.1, 14.7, 14.5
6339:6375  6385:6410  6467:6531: 0.5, 14.4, 14.5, 14.4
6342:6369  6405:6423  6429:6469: 0.1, 14.4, 14.4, 14.4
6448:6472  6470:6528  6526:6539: 1.3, 14.4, 15.1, 14.8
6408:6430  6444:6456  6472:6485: -0.1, 14.4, 14.5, 14.5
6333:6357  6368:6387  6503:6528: 0.7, 14.4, 14.9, 14.5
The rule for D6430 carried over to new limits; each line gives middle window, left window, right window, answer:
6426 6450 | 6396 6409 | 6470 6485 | -0.02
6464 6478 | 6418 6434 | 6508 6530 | 0.02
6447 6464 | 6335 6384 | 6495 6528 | 0.00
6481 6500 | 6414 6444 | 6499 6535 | 0.06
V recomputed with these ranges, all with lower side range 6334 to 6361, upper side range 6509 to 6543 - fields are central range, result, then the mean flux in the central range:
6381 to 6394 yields 0.5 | 14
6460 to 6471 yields 0.4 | 14.3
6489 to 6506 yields 1.3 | 13.8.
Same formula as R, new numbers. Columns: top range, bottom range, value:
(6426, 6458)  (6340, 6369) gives 1.04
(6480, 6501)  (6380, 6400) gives 1.03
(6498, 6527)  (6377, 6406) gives 1.09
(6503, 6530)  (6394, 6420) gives 1.09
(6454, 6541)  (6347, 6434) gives 1.05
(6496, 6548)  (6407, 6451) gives 1.05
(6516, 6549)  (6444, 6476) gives 1.06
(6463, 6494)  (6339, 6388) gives 1.05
